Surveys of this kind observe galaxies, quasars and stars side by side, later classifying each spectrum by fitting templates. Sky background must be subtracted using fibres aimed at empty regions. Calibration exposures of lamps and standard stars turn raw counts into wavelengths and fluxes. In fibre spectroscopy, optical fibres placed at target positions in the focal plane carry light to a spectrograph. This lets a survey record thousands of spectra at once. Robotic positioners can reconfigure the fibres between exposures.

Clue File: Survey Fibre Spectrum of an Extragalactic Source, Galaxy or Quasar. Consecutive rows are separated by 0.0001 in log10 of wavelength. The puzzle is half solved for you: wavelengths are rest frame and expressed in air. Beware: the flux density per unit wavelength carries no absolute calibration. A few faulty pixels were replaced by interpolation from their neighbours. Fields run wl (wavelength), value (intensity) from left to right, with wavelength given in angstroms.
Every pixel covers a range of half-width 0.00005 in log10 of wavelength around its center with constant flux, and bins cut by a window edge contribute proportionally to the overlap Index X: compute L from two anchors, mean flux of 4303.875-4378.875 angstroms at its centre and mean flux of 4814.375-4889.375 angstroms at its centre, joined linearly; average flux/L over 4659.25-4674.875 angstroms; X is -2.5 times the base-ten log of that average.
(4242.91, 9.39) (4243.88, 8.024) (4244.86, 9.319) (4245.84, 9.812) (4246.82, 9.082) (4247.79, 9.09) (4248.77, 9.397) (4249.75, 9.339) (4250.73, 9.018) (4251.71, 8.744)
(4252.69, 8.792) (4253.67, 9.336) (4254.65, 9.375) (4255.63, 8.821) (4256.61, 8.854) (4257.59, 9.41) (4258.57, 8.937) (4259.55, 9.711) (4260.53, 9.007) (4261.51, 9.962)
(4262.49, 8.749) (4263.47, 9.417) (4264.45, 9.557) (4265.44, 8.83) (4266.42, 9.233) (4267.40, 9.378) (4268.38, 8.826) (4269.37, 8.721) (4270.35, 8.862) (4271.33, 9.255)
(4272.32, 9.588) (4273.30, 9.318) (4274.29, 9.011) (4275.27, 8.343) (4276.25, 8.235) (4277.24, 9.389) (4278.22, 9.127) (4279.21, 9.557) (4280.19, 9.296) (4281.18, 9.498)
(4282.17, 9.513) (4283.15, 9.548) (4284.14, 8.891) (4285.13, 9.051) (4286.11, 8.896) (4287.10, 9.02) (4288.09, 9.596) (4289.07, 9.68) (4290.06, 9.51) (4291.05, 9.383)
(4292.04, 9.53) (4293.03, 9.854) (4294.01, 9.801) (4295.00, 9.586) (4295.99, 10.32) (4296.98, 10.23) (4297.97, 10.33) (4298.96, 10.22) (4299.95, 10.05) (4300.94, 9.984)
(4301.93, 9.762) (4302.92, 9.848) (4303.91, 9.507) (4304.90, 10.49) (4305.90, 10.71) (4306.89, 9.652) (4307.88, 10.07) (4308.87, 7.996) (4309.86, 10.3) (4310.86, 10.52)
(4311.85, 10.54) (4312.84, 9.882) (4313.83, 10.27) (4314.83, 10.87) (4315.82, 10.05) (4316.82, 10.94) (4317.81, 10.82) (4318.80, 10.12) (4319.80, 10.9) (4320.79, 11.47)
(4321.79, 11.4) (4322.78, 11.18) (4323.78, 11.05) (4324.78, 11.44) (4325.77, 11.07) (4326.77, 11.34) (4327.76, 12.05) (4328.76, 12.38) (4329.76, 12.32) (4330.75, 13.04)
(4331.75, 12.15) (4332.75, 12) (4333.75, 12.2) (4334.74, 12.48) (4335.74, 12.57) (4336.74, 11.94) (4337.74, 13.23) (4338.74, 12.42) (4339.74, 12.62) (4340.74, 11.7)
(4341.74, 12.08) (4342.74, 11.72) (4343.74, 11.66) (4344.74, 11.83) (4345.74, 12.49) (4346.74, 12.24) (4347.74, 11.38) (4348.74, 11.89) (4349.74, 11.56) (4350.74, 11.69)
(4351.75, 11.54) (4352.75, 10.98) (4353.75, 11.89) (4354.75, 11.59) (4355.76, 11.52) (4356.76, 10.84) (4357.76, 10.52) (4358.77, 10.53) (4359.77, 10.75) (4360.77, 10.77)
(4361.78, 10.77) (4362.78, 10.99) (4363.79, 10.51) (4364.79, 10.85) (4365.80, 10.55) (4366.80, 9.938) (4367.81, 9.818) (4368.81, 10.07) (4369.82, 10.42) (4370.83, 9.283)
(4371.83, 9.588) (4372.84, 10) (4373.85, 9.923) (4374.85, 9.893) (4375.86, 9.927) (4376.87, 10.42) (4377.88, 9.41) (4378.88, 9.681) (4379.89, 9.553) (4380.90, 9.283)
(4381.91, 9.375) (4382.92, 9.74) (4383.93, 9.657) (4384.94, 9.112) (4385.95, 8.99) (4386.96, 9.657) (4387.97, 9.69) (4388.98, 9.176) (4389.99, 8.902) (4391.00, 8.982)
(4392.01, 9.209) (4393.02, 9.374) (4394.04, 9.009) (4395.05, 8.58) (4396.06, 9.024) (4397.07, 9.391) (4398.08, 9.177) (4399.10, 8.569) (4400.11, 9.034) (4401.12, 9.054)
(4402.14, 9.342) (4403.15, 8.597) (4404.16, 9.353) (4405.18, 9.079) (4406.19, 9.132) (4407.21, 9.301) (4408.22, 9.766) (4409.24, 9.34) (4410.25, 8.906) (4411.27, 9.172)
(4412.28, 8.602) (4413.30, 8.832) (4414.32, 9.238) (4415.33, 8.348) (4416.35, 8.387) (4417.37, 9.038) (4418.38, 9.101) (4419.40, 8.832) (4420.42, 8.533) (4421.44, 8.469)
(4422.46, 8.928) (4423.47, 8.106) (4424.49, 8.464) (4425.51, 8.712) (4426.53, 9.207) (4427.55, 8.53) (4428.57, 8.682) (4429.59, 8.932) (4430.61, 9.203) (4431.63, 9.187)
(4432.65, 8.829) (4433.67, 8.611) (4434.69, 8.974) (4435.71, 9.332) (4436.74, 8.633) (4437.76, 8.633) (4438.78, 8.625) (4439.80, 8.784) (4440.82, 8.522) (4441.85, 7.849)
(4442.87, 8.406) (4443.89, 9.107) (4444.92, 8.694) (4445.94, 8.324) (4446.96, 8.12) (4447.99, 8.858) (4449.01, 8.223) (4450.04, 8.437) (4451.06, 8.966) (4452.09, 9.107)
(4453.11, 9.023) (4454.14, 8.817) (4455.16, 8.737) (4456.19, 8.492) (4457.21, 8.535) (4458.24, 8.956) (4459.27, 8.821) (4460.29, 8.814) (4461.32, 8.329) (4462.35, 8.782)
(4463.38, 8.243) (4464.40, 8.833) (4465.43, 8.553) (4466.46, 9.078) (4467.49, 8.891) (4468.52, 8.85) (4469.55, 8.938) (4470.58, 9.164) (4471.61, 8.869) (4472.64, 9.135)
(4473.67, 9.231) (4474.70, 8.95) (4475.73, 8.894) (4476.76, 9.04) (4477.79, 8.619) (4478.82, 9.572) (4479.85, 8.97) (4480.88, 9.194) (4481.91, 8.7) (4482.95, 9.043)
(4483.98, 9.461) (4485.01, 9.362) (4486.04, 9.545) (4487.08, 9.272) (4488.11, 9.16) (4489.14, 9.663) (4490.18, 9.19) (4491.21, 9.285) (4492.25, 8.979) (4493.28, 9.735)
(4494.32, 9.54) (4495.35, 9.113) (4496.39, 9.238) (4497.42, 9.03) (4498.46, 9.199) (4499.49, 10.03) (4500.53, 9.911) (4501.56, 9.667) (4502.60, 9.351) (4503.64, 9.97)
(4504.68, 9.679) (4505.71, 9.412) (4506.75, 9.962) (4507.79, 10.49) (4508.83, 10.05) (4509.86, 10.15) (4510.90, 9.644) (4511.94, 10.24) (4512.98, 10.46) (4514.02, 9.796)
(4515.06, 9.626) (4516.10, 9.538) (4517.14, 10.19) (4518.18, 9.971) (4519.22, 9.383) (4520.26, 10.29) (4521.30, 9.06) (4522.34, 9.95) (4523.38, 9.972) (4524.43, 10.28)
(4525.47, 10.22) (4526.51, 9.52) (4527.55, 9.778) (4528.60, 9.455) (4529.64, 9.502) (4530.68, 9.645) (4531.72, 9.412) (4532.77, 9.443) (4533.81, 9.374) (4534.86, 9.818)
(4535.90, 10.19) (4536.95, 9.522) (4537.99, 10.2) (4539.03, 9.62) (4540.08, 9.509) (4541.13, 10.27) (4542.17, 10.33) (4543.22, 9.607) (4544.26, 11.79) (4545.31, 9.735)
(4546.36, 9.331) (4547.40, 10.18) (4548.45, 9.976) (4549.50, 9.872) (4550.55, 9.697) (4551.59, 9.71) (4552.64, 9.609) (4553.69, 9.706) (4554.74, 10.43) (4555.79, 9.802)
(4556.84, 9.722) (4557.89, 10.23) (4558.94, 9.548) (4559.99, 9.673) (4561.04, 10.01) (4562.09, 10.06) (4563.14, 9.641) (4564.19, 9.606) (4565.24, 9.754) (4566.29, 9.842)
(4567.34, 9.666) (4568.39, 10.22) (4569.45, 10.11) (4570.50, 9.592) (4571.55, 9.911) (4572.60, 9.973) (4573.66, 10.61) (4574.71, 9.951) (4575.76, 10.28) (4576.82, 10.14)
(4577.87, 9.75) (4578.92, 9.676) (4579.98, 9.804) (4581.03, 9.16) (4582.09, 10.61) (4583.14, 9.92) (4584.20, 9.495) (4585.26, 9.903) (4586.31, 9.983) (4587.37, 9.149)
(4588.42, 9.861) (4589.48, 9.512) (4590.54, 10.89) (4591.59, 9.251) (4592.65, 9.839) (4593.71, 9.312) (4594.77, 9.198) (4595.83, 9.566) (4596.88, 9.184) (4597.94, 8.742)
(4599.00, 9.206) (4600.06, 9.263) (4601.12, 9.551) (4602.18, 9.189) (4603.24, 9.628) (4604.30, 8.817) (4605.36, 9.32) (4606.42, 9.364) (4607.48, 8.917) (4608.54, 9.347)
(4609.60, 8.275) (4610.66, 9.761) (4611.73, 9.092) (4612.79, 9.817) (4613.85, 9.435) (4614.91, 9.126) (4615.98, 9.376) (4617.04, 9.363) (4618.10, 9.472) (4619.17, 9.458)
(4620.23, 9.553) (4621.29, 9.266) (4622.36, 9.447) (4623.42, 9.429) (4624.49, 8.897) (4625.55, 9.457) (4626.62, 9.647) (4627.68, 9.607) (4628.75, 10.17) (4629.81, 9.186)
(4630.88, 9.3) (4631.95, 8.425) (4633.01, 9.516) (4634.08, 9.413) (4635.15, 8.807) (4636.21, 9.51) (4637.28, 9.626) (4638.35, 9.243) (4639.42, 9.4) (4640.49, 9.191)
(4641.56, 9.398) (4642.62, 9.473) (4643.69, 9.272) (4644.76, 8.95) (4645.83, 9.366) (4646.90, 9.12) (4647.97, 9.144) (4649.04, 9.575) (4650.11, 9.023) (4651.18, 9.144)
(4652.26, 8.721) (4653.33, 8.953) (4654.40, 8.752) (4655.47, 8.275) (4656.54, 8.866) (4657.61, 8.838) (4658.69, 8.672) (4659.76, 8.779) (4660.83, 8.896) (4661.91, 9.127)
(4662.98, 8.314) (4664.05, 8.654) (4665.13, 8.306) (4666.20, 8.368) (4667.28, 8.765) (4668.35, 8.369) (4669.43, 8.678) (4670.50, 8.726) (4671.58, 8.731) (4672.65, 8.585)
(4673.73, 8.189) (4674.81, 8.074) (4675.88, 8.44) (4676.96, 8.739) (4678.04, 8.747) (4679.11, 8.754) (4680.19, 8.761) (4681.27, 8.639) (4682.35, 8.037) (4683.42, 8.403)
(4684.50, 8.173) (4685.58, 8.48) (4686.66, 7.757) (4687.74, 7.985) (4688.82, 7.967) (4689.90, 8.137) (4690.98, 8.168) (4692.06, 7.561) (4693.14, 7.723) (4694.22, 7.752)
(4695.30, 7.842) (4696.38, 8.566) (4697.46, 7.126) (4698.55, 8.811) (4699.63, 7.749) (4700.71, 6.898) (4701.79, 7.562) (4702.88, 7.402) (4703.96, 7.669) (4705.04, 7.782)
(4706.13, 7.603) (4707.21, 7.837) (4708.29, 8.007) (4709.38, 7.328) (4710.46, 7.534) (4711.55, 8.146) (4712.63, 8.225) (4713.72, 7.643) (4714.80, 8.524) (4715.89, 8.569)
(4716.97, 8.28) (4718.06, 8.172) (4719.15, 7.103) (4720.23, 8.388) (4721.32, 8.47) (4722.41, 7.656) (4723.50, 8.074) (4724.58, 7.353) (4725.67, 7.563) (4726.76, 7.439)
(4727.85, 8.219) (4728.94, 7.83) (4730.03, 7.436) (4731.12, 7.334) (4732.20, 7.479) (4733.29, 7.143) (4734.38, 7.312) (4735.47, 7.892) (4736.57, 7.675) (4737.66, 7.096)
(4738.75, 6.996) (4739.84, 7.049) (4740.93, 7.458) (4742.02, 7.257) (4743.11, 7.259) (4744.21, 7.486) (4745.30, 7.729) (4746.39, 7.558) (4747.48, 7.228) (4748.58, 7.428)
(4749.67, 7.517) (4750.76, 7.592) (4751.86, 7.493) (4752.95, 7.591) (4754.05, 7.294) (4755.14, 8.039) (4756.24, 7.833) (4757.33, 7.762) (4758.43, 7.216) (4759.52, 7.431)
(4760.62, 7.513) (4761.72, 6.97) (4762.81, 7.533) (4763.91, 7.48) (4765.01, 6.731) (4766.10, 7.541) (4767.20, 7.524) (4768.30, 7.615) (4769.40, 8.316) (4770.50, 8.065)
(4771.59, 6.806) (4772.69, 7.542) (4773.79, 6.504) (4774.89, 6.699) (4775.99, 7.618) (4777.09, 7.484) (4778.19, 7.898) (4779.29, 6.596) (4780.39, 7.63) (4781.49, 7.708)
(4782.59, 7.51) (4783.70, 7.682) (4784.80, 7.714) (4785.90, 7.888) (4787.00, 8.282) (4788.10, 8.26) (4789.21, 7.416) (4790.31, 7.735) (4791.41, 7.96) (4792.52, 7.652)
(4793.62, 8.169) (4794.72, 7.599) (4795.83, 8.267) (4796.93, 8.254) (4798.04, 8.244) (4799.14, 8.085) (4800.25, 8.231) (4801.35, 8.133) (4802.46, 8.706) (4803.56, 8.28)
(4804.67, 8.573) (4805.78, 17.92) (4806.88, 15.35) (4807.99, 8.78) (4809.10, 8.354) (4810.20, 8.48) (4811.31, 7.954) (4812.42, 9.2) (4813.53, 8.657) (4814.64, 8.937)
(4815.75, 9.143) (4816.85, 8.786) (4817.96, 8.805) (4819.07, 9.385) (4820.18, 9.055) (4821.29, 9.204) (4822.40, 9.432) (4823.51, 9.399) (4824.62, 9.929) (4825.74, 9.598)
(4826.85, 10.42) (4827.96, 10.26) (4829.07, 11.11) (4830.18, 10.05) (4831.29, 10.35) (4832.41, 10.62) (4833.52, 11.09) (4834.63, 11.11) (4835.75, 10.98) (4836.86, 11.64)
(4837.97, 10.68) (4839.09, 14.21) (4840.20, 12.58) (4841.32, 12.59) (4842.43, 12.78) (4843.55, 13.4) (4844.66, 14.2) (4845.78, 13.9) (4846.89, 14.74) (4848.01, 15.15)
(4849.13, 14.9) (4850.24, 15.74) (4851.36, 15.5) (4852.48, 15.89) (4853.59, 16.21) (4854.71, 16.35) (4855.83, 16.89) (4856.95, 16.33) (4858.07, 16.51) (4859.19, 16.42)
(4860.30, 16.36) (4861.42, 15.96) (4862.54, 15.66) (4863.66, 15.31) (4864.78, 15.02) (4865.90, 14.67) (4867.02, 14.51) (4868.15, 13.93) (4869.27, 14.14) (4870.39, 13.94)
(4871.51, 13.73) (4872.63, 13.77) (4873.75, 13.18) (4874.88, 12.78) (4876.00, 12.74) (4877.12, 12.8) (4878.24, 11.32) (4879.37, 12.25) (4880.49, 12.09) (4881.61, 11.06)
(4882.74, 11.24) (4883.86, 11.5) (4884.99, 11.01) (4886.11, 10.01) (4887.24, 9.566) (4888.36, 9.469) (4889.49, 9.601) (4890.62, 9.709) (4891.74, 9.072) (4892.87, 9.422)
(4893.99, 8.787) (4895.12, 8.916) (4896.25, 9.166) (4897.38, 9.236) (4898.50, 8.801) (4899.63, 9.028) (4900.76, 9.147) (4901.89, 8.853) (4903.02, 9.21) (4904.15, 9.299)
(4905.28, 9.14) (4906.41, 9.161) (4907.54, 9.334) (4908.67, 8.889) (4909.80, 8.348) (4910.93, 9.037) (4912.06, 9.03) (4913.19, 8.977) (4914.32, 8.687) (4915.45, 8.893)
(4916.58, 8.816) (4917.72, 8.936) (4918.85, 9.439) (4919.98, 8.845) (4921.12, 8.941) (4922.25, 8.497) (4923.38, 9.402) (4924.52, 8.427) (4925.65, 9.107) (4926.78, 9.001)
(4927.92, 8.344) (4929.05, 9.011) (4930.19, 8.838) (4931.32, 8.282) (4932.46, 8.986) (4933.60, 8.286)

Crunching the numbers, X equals 0.365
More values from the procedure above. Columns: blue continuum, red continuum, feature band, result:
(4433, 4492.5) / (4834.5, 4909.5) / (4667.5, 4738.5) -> 0.342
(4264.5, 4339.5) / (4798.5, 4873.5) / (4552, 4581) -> 0.137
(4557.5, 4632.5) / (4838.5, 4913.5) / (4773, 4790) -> 0.448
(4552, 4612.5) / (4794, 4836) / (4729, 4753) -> 0.281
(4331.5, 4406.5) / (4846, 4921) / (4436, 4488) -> 0.208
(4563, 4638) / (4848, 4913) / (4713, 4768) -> 0.385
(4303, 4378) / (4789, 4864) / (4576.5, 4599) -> 0.163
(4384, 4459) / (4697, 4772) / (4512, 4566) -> -0.172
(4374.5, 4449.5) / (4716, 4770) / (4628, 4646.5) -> -0.162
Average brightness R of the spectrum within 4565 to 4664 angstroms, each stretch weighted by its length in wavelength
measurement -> 9.4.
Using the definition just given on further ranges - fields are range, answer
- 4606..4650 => 9.32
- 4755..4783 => 7.44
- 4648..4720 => 8.28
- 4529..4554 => 9.84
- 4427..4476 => 8.76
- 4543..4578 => 9.94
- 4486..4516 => 9.63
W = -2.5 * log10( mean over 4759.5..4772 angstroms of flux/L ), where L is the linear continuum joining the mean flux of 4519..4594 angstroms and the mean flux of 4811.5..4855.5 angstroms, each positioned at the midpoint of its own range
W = 0.444 mag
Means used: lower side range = 9.85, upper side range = 11.7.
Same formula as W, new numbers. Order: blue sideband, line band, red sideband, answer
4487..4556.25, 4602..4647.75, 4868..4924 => 0.064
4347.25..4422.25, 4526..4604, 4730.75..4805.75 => -0.117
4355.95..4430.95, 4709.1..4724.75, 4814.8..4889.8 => 0.408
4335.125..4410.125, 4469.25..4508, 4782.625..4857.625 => 0.118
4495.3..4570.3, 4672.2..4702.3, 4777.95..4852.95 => 0.225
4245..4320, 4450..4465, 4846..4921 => 0.169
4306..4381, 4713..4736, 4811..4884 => 0.484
